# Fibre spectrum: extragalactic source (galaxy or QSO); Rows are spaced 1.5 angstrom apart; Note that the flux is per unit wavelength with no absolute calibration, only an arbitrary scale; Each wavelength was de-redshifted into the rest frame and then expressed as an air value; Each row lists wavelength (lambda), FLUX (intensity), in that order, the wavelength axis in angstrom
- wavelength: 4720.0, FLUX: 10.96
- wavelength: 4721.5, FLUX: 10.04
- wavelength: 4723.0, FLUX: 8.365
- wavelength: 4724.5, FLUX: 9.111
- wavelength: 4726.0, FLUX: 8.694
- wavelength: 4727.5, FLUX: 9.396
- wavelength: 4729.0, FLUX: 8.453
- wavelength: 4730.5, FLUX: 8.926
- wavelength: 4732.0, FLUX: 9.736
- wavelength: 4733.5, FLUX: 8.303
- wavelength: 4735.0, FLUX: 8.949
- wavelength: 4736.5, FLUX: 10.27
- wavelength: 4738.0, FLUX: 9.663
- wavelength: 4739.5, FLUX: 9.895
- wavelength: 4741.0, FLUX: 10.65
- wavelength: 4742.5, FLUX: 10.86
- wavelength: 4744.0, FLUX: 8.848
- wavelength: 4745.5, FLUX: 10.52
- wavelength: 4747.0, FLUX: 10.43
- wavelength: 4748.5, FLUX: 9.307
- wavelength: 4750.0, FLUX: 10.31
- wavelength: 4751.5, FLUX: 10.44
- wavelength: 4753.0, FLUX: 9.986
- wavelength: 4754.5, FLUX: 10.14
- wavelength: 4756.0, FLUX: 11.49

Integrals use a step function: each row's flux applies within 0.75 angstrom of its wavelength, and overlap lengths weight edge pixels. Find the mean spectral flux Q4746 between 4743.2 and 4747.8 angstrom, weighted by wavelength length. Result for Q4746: 9.94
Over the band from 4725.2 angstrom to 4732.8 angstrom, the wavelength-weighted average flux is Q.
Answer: 9.04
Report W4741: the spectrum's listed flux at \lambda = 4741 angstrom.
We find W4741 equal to 10.65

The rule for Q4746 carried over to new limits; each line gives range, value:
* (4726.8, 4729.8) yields 8.92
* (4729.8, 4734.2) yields 9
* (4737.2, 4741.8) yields 10.1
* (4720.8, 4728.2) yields 9.11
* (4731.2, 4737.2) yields 9.3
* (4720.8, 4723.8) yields 9.19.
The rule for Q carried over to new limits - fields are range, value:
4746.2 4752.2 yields 10.1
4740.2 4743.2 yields 10.7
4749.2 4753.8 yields 10.2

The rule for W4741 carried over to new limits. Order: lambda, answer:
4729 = 8.453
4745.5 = 10.52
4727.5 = 9.396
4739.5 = 9.895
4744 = 8.848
